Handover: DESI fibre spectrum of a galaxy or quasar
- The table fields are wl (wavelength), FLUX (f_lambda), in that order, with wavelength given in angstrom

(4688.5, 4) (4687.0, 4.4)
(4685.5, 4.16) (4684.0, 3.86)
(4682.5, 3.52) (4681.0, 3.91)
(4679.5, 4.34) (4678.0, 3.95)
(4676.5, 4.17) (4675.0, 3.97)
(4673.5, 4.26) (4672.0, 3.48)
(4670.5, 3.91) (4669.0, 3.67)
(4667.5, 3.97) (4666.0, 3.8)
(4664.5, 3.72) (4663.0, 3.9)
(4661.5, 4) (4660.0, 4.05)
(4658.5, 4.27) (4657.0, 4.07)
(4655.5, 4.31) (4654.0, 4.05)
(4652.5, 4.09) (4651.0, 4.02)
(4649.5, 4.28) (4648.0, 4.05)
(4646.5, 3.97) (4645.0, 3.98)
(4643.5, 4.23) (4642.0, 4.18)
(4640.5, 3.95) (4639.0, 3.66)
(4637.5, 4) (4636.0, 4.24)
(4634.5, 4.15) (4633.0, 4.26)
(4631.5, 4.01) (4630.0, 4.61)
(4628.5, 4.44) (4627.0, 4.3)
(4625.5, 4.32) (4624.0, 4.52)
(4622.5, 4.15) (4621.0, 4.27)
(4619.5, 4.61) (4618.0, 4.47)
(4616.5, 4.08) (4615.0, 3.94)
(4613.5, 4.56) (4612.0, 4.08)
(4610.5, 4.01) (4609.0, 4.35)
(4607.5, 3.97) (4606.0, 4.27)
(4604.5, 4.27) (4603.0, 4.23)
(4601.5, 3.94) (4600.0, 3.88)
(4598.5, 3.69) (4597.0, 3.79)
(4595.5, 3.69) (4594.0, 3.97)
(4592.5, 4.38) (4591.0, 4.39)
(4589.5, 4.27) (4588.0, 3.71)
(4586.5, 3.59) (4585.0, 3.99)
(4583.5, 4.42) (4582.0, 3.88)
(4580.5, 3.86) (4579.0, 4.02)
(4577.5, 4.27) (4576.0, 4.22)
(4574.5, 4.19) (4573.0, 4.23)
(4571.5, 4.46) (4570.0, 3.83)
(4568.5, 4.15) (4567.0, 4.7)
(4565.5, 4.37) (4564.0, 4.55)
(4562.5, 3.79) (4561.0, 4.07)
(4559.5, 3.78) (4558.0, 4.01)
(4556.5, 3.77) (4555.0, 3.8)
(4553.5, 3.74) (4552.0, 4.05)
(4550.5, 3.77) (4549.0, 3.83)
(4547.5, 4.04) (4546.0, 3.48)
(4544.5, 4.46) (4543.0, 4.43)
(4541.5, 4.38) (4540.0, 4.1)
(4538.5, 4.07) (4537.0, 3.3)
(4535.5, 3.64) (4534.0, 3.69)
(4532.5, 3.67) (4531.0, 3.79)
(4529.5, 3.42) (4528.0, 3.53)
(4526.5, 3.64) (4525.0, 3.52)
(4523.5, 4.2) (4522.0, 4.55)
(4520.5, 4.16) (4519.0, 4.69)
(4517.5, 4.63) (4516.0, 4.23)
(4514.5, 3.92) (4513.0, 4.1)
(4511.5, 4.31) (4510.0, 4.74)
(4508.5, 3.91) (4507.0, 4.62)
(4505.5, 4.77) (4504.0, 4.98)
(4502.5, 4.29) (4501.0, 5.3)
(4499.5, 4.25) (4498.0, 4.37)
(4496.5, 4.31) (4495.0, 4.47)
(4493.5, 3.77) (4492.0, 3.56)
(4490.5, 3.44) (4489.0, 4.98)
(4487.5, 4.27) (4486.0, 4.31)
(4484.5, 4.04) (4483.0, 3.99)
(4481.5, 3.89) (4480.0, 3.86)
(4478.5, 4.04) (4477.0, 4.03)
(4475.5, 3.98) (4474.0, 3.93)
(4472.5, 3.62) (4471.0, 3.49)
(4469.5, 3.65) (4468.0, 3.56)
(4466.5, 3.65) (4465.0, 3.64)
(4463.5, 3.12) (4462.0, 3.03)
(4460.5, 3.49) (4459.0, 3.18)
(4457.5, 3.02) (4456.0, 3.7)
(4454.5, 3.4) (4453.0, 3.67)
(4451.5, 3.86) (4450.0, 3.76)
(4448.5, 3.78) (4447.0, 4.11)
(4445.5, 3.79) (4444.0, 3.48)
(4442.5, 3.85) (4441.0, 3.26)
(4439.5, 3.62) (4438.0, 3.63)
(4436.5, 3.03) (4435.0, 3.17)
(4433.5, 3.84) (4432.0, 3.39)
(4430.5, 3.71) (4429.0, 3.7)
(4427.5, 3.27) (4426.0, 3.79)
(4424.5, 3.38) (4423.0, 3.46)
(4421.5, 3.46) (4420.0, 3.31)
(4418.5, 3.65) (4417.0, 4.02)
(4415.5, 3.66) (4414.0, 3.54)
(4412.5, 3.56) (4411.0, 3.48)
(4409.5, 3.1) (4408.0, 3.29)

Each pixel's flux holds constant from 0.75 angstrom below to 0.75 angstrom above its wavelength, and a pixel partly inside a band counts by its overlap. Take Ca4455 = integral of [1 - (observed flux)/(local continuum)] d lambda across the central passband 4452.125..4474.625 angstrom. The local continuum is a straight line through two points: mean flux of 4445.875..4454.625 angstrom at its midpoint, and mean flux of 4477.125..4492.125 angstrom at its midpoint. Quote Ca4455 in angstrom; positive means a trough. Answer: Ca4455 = 2.4 angstrom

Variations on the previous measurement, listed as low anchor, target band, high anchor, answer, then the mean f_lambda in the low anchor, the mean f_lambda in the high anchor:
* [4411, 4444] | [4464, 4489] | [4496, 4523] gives 1.15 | 3.54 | 4.45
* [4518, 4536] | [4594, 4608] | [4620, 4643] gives 0.50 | 3.89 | 4.21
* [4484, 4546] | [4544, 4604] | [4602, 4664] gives 1.94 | 4.16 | 4.17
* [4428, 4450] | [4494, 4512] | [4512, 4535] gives -2.91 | 3.6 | 3.98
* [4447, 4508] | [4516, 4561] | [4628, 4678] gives 0.31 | 3.93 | 4.05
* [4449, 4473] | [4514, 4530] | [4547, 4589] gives -1.07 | 3.49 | 4.04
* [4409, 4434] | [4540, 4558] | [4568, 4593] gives 0.05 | 3.55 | 4.11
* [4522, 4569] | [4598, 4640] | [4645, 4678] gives -2.26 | 3.94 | 4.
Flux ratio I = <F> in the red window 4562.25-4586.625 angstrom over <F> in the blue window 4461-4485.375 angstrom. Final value 1.1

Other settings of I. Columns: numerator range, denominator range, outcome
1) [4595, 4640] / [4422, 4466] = 1.18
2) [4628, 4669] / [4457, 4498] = 1.07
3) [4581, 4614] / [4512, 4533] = 1.01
